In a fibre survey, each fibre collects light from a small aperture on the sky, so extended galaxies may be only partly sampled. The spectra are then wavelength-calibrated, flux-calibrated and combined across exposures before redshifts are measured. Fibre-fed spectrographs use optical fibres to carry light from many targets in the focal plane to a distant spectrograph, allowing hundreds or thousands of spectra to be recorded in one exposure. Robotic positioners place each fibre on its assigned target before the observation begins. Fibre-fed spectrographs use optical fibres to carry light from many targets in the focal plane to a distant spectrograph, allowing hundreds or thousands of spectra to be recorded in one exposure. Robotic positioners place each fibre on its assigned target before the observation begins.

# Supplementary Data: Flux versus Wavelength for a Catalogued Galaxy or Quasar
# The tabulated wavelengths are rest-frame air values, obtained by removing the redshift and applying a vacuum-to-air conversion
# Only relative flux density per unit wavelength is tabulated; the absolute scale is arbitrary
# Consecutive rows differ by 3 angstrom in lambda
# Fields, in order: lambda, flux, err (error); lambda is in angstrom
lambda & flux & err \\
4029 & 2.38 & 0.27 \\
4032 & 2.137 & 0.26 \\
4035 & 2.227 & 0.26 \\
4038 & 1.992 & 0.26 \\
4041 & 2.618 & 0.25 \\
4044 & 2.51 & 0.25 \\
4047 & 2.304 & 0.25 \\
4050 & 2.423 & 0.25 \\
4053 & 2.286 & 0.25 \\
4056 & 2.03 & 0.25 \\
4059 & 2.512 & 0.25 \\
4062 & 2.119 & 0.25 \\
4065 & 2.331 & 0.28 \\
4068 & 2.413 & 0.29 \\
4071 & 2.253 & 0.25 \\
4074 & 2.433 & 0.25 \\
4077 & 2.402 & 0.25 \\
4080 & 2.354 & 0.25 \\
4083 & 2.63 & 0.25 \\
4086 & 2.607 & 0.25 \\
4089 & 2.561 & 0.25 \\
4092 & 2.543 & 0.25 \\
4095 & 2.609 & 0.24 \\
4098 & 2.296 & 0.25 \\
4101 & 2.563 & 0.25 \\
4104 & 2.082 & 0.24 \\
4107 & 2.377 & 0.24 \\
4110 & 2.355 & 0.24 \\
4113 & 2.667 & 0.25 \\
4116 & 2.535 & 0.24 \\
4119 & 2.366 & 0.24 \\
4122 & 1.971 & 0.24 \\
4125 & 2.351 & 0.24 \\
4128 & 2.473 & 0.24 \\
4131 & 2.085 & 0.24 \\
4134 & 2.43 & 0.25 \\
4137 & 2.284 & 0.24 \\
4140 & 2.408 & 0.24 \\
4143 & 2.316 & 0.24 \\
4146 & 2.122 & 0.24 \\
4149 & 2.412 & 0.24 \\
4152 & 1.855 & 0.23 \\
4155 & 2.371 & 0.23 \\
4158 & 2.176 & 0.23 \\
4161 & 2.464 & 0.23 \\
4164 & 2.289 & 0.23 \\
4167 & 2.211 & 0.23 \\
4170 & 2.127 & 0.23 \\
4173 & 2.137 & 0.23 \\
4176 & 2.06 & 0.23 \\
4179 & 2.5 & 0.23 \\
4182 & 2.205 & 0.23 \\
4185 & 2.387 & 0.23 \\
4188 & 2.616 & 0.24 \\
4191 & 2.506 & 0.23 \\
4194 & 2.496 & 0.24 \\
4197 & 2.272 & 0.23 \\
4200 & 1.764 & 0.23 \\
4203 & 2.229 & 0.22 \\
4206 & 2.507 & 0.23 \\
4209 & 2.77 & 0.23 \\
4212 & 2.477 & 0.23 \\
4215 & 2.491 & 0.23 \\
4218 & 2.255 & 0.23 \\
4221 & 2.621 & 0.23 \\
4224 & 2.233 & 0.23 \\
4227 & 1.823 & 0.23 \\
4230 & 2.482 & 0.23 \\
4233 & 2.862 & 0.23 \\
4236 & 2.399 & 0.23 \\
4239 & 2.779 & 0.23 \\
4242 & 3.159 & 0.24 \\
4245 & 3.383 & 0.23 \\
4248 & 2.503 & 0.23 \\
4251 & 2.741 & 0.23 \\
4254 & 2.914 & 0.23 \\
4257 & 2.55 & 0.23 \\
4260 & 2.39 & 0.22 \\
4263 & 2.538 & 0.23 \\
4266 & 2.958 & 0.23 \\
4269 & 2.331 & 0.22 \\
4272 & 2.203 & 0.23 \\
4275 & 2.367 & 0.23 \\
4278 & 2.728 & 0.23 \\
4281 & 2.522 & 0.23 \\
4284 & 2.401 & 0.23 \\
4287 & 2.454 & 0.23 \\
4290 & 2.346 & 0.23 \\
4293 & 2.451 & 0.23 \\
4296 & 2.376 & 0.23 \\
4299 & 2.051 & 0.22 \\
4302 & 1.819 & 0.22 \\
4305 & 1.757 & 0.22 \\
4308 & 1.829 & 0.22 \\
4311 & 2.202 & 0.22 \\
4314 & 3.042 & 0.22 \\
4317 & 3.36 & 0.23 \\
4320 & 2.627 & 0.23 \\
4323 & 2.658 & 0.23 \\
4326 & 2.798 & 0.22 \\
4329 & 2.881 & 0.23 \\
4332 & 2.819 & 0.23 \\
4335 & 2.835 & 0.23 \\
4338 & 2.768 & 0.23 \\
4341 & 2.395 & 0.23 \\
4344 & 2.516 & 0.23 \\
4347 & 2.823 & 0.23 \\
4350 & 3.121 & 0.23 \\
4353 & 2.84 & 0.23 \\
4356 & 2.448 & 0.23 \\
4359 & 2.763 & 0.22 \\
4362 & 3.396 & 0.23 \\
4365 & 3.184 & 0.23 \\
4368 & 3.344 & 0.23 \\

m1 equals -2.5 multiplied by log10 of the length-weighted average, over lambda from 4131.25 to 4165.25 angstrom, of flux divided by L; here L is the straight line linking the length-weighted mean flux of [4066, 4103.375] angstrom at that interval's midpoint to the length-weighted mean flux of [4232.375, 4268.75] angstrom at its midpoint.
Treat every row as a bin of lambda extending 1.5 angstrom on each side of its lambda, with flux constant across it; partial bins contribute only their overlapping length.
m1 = 0.13 mag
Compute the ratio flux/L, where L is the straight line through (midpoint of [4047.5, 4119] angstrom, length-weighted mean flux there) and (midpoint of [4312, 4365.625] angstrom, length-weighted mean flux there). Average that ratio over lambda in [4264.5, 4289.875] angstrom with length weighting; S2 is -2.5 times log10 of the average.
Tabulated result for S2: 0.102 mag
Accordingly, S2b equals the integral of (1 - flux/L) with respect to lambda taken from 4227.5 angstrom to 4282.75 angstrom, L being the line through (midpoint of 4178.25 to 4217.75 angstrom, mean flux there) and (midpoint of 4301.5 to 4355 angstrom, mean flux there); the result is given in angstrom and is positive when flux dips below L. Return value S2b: -3.17 angstrom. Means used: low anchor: 2.4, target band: 2.64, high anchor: 2.63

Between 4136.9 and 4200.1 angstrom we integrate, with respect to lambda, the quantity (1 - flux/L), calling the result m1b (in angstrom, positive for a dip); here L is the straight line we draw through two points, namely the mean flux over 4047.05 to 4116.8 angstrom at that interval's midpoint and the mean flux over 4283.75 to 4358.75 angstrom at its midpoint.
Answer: 4.5 angstrom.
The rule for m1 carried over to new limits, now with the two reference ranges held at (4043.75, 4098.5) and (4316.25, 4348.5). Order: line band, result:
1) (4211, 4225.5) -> 0.08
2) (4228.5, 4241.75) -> -0.02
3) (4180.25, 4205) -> 0.11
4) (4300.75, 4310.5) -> 0.42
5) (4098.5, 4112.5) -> 0.04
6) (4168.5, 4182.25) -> 0.15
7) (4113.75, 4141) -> 0.07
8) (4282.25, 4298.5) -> 0.13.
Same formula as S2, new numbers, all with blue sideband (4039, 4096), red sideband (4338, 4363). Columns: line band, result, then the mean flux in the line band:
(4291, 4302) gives 0.21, 2.23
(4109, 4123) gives 0.04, 2.39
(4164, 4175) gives 0.17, 2.17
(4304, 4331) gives 0.06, 2.59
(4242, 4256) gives -0.10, 2.9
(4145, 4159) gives 0.15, 2.19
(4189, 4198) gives 0.06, 2.44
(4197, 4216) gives 0.10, 2.36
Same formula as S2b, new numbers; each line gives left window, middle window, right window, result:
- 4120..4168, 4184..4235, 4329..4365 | 0.9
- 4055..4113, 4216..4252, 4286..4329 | -2.7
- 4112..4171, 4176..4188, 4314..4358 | 0.2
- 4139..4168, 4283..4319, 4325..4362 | 4.3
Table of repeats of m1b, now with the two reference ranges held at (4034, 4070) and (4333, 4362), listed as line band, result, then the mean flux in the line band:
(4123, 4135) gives 0.57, 2.32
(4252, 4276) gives 0.86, 2.54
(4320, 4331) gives -0.14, 2.76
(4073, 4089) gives -0.92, 2.49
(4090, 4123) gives -0.14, 2.41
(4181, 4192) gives 0.36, 2.44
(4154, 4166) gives 0.77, 2.32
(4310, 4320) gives -0.57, 2.87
